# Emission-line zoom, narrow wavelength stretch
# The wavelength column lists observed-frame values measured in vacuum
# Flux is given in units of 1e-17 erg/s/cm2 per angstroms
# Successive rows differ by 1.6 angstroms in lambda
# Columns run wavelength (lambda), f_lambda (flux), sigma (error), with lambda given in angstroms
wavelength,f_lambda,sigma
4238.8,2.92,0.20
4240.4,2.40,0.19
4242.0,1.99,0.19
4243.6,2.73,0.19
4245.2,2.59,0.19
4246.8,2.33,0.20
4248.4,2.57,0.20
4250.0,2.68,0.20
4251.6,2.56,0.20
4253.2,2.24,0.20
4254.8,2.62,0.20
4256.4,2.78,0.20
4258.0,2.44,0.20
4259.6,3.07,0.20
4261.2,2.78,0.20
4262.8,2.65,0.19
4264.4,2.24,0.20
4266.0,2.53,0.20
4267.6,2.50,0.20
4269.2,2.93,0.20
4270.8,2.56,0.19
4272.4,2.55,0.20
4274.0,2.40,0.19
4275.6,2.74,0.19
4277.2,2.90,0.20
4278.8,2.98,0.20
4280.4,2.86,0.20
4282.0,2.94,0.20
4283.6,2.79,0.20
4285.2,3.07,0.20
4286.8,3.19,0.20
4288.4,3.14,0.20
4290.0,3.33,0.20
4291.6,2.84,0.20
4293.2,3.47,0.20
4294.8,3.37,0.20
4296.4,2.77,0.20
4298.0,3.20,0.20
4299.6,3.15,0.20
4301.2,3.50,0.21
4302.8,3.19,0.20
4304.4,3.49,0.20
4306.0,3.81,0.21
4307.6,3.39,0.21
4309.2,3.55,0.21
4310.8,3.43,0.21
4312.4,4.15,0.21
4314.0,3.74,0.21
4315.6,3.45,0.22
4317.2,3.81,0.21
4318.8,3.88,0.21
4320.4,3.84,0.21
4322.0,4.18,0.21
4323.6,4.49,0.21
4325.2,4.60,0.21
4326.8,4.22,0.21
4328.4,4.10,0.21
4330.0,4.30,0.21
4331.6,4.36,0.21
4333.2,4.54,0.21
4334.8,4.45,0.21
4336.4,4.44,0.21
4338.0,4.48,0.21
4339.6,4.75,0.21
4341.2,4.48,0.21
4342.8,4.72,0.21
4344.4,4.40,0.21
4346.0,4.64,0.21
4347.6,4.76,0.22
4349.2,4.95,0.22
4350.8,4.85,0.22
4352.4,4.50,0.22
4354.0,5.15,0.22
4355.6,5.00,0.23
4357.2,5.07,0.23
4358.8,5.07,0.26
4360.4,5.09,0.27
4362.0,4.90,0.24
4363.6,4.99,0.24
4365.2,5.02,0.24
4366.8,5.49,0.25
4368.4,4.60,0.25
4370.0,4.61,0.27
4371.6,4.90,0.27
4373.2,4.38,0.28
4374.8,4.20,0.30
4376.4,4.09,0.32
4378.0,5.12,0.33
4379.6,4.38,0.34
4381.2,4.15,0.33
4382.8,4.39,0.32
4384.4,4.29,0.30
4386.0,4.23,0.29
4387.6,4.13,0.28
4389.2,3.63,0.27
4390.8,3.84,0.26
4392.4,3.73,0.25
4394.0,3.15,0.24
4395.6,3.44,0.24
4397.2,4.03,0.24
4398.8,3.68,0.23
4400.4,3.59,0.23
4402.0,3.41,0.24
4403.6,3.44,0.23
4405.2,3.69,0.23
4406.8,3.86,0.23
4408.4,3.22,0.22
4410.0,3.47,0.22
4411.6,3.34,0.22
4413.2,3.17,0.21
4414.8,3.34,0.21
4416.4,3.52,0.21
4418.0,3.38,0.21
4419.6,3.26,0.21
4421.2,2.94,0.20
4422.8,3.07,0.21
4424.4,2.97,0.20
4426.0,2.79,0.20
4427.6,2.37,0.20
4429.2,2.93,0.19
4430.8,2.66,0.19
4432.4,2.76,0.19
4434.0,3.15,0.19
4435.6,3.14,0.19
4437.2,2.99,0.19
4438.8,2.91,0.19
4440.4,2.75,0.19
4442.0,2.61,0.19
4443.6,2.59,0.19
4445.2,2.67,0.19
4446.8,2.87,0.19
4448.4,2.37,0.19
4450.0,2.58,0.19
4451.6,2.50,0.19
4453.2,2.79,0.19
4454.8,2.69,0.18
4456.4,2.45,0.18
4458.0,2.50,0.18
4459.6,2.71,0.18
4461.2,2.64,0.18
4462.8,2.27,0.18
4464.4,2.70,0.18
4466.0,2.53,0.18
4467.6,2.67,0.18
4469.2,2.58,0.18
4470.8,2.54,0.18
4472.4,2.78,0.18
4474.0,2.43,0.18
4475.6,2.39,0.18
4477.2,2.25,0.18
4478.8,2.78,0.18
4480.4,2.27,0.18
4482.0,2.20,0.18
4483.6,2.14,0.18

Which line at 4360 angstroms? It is C IV 1549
